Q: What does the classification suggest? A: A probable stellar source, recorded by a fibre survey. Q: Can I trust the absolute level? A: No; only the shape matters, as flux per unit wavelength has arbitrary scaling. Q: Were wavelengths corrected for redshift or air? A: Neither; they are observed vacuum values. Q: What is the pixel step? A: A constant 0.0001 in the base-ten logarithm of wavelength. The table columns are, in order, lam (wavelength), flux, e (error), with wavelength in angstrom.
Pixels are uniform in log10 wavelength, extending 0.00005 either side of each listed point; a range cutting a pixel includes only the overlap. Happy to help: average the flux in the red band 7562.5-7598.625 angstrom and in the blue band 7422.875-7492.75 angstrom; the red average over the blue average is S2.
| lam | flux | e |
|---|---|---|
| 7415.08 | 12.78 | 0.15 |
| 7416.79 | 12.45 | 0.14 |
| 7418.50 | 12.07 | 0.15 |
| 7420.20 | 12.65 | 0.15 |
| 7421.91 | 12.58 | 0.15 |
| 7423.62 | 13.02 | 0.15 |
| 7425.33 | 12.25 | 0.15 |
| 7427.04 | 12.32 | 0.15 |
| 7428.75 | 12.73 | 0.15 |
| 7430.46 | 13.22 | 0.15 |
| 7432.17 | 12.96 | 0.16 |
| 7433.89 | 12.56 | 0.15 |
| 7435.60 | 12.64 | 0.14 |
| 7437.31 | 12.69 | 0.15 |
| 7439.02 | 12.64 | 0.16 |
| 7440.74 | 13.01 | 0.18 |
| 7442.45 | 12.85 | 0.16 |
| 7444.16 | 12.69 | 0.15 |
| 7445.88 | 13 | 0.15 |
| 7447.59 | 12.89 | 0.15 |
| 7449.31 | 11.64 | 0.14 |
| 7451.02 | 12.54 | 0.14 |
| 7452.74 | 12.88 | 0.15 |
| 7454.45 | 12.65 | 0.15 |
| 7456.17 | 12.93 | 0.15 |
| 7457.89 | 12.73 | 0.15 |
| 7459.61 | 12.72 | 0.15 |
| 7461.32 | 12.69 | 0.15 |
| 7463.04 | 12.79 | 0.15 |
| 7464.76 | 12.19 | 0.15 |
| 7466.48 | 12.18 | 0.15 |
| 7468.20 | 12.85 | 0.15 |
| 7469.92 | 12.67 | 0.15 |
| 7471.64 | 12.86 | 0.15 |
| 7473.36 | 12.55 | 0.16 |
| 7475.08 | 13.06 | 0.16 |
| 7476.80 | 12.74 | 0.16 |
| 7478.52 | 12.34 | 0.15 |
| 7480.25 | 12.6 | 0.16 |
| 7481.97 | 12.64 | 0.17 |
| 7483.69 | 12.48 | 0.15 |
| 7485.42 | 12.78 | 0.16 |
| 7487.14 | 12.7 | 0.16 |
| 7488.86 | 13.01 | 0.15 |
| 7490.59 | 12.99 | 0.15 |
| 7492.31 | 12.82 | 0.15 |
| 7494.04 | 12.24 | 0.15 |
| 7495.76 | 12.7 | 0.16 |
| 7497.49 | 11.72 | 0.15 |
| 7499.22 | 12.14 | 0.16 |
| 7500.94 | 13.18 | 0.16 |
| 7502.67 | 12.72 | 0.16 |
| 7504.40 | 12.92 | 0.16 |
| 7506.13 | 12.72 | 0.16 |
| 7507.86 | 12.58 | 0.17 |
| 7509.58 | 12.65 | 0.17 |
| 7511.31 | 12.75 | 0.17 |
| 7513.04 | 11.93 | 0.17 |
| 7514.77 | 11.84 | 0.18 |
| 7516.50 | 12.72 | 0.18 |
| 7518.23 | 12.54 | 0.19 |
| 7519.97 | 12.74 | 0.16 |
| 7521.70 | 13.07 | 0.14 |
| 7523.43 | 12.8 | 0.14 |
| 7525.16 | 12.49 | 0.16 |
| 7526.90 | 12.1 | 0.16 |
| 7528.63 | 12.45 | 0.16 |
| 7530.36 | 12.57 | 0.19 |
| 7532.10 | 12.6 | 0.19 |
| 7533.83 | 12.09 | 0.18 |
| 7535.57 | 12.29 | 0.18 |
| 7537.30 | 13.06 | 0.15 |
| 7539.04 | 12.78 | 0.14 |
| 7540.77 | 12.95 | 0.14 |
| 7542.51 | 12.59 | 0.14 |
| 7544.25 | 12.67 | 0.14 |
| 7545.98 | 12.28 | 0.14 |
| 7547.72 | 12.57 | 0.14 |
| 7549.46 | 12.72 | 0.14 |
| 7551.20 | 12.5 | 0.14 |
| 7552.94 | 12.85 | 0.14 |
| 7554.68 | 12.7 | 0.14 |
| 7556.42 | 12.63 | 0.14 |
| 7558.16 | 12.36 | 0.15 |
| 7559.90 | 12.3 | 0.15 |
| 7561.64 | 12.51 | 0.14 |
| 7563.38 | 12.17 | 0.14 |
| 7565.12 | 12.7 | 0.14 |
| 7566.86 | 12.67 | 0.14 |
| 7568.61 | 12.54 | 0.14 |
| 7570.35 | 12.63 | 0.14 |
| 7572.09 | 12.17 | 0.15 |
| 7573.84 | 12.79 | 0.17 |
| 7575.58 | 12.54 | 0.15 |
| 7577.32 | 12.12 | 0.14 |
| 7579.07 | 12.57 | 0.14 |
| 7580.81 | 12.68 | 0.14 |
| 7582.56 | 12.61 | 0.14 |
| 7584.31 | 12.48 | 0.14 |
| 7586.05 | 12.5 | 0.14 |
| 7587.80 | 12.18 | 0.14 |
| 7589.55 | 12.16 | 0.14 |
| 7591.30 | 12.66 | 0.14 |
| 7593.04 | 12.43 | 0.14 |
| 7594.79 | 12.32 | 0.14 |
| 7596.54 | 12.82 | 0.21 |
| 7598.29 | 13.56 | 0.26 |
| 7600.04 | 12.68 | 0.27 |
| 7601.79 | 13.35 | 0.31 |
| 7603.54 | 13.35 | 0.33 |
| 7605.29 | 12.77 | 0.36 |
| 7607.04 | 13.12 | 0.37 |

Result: 0.99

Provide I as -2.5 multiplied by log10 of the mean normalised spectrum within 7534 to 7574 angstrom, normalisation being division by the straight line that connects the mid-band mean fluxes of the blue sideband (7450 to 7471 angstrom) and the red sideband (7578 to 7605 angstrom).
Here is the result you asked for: 0.01 mag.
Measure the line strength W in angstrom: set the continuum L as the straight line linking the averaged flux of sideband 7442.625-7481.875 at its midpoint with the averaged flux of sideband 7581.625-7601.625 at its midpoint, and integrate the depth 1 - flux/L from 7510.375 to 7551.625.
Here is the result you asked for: 0.3 angstrom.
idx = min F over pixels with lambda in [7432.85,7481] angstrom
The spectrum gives 11.64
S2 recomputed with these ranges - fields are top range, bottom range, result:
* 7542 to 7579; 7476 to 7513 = 0.99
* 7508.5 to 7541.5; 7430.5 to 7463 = 0.99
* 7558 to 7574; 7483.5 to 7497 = 0.98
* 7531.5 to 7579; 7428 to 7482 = 0.99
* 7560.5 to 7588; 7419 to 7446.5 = 0.98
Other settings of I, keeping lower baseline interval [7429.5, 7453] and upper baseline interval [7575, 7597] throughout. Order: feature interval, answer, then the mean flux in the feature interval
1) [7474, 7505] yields 0.00 mag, 12.7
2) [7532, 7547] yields 0.00 mag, 12.6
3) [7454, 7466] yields 0.00 mag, 12.7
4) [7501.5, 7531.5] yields 0.00 mag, 12.6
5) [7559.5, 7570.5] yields 0.00 mag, 12.5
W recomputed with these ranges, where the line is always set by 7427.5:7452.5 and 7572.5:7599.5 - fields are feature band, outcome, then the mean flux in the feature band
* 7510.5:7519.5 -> 0.2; 12.4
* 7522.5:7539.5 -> 0.1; 12.5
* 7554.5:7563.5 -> 0.1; 12.5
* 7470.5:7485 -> 0.0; 12.7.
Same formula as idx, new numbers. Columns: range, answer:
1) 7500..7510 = 12.58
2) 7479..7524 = 11.72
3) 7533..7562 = 12.09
